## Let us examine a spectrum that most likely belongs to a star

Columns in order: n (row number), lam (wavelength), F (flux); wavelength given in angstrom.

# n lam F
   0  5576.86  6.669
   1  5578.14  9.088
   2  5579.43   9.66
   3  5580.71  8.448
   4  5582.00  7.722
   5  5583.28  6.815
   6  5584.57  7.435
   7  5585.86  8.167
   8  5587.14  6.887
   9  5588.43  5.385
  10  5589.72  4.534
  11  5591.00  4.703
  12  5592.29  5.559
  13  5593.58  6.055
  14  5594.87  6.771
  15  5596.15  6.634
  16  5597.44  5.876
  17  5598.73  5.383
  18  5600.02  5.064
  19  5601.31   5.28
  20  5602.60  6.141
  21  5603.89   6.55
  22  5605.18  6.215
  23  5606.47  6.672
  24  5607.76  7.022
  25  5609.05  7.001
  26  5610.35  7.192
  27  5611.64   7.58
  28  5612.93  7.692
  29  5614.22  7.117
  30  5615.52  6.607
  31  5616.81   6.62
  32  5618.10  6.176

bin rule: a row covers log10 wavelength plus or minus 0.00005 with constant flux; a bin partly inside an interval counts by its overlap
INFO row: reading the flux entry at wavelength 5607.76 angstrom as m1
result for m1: 7.022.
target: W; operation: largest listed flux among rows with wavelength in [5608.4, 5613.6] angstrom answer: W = 7.692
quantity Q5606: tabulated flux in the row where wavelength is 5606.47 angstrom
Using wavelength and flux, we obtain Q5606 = 6.672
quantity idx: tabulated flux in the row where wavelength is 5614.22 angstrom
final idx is 7.117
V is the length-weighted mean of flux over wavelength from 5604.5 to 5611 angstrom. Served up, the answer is 6.82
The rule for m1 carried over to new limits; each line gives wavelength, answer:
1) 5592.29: 5.559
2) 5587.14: 6.887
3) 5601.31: 5.28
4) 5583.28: 6.815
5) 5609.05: 7.001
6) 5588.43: 5.385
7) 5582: 7.722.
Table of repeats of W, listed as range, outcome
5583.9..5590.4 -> 8.167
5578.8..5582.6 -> 9.66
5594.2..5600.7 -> 6.771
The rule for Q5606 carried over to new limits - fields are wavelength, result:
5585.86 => 8.167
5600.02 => 5.064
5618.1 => 6.176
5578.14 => 9.088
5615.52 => 6.607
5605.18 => 6.215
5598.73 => 5.383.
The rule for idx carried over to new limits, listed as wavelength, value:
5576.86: 6.669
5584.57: 7.435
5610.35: 7.192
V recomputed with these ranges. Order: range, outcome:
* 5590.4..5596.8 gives 5.95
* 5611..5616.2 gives 7.25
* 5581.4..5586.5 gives 7.53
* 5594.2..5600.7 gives 5.95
